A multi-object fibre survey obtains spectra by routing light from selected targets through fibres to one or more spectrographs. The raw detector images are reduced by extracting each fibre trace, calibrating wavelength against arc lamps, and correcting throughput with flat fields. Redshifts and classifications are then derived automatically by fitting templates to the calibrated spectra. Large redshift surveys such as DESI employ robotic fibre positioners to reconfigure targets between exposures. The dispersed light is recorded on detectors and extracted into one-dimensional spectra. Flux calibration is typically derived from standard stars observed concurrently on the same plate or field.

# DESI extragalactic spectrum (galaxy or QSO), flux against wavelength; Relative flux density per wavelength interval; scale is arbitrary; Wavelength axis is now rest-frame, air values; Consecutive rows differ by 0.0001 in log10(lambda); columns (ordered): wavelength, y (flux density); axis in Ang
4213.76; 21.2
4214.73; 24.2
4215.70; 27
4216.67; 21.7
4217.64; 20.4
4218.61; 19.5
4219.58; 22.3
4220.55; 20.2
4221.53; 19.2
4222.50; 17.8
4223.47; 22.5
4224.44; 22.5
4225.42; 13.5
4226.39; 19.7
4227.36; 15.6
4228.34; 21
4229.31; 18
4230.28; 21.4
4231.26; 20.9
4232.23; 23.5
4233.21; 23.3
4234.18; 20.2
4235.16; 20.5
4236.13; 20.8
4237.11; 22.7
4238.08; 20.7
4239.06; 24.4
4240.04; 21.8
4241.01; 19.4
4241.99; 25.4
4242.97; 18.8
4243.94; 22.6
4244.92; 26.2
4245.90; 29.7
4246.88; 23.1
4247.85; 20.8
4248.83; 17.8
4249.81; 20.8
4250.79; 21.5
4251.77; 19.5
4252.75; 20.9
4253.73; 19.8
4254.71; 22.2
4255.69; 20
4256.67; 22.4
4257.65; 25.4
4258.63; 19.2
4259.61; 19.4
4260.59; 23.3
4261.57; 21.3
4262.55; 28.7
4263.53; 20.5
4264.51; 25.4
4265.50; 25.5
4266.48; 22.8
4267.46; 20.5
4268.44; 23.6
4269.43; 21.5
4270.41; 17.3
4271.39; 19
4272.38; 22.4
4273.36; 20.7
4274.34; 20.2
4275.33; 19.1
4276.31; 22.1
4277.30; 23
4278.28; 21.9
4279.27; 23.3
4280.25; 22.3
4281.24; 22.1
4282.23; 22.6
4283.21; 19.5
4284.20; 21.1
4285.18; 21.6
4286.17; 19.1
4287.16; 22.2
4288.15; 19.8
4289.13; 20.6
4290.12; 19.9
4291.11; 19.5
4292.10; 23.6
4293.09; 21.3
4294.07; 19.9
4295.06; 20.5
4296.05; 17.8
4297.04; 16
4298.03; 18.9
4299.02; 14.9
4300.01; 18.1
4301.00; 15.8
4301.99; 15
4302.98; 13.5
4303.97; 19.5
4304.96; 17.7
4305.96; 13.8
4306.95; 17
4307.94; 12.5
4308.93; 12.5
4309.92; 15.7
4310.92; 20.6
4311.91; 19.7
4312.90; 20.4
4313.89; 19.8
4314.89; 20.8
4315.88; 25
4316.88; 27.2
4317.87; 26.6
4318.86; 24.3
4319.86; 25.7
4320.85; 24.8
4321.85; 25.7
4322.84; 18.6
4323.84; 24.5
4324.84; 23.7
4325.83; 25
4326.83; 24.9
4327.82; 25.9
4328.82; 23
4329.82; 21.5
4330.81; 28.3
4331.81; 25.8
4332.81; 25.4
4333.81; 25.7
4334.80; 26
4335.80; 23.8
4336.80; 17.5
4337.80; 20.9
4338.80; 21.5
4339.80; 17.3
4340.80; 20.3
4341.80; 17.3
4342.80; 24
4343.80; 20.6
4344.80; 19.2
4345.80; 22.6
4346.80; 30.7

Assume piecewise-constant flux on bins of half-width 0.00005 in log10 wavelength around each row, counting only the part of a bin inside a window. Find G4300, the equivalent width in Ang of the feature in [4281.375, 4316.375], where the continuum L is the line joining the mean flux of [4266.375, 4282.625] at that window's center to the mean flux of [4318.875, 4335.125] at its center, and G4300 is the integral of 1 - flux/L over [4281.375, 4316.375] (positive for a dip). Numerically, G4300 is 6.2 Ang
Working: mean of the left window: 21.4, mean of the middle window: 18.8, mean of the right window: 24.6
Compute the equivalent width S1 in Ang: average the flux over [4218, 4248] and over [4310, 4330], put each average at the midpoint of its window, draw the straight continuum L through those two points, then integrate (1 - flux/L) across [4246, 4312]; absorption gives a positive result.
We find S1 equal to 6.1 Ang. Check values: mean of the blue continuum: 21.2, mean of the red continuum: 23.2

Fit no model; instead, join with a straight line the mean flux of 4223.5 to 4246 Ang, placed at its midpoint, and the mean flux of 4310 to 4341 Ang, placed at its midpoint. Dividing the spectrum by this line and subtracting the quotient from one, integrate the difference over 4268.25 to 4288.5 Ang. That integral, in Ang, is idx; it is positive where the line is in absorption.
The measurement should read 1.0 Ang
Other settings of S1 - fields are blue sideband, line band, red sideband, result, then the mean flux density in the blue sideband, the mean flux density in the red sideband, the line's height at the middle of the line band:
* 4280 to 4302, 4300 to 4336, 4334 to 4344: -1.68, 19.7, 21.1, 20.5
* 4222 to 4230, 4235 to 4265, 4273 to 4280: -2.93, 18.9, 21.5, 20.2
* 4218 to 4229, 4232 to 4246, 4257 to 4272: -1.34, 19.4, 22.2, 20.5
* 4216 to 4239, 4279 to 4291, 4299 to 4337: -0.05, 20.5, 21.3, 21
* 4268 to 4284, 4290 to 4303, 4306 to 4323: 1.69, 21.3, 20.9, 21.1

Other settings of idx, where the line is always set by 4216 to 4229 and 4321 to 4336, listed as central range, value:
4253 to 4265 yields -0.5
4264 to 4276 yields 0.2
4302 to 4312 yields 3.2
